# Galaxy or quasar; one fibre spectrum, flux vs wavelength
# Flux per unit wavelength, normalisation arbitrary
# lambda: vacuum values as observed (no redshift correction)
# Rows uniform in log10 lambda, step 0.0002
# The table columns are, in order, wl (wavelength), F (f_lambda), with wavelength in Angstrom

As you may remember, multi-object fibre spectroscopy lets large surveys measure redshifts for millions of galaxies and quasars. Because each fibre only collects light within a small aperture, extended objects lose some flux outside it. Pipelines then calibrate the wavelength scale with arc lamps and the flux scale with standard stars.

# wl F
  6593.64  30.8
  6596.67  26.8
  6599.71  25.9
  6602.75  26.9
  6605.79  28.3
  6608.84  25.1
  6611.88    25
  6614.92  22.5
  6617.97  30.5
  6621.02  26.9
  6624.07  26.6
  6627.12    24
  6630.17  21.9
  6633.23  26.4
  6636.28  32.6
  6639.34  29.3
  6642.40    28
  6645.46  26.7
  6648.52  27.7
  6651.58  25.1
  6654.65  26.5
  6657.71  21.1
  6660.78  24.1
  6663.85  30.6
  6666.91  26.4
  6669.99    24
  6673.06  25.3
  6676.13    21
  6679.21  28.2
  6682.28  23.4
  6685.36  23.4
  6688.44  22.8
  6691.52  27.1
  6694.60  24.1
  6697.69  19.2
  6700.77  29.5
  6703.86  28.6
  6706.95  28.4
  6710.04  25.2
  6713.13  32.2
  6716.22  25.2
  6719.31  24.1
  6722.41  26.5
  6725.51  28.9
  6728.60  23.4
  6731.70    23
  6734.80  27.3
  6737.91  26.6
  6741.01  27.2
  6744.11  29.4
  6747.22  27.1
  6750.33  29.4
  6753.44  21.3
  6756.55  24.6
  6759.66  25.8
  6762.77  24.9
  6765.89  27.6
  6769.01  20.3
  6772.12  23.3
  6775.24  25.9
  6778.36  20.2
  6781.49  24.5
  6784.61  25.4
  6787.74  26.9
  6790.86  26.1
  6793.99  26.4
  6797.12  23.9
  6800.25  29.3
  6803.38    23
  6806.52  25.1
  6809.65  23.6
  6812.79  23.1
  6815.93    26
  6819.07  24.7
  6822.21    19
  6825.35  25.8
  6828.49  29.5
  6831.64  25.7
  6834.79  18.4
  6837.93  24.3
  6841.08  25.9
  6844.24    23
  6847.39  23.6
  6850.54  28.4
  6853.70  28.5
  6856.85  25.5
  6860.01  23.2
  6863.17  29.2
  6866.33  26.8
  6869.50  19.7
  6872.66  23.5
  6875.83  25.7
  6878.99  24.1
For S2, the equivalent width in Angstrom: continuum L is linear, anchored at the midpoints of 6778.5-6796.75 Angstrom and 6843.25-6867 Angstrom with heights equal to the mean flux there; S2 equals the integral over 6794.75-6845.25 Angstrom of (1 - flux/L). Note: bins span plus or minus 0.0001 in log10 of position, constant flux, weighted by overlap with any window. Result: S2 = 2.4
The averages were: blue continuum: 25.3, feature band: 24.4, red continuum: 26.1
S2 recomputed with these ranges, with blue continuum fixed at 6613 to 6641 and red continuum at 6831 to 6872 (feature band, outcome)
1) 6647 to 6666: 0.4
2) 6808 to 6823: 0.9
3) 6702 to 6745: -1.6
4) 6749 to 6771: 0.7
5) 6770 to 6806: 0.5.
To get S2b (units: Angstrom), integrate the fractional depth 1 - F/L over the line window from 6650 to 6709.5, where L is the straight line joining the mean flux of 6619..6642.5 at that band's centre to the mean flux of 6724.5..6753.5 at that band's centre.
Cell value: 3.5 Angstrom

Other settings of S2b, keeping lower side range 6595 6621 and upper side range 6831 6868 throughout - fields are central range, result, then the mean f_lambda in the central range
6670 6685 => 1.0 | 24.4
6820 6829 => 0.4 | 24.2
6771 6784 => 1.0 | 23.6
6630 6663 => -0.4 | 26.6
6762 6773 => 0.7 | 24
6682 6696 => 1.0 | 24.2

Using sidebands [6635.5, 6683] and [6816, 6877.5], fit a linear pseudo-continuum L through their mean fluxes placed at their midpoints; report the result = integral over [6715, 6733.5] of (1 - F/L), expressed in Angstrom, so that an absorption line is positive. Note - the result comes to 0.4 Angstrom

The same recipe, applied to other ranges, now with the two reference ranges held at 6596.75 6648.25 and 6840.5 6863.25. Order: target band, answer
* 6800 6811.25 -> 0.5 Angstrom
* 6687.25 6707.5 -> 0.6 Angstrom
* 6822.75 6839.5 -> 0.9 Angstrom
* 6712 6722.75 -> -0.2 Angstrom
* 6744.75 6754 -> -0.2 Angstrom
